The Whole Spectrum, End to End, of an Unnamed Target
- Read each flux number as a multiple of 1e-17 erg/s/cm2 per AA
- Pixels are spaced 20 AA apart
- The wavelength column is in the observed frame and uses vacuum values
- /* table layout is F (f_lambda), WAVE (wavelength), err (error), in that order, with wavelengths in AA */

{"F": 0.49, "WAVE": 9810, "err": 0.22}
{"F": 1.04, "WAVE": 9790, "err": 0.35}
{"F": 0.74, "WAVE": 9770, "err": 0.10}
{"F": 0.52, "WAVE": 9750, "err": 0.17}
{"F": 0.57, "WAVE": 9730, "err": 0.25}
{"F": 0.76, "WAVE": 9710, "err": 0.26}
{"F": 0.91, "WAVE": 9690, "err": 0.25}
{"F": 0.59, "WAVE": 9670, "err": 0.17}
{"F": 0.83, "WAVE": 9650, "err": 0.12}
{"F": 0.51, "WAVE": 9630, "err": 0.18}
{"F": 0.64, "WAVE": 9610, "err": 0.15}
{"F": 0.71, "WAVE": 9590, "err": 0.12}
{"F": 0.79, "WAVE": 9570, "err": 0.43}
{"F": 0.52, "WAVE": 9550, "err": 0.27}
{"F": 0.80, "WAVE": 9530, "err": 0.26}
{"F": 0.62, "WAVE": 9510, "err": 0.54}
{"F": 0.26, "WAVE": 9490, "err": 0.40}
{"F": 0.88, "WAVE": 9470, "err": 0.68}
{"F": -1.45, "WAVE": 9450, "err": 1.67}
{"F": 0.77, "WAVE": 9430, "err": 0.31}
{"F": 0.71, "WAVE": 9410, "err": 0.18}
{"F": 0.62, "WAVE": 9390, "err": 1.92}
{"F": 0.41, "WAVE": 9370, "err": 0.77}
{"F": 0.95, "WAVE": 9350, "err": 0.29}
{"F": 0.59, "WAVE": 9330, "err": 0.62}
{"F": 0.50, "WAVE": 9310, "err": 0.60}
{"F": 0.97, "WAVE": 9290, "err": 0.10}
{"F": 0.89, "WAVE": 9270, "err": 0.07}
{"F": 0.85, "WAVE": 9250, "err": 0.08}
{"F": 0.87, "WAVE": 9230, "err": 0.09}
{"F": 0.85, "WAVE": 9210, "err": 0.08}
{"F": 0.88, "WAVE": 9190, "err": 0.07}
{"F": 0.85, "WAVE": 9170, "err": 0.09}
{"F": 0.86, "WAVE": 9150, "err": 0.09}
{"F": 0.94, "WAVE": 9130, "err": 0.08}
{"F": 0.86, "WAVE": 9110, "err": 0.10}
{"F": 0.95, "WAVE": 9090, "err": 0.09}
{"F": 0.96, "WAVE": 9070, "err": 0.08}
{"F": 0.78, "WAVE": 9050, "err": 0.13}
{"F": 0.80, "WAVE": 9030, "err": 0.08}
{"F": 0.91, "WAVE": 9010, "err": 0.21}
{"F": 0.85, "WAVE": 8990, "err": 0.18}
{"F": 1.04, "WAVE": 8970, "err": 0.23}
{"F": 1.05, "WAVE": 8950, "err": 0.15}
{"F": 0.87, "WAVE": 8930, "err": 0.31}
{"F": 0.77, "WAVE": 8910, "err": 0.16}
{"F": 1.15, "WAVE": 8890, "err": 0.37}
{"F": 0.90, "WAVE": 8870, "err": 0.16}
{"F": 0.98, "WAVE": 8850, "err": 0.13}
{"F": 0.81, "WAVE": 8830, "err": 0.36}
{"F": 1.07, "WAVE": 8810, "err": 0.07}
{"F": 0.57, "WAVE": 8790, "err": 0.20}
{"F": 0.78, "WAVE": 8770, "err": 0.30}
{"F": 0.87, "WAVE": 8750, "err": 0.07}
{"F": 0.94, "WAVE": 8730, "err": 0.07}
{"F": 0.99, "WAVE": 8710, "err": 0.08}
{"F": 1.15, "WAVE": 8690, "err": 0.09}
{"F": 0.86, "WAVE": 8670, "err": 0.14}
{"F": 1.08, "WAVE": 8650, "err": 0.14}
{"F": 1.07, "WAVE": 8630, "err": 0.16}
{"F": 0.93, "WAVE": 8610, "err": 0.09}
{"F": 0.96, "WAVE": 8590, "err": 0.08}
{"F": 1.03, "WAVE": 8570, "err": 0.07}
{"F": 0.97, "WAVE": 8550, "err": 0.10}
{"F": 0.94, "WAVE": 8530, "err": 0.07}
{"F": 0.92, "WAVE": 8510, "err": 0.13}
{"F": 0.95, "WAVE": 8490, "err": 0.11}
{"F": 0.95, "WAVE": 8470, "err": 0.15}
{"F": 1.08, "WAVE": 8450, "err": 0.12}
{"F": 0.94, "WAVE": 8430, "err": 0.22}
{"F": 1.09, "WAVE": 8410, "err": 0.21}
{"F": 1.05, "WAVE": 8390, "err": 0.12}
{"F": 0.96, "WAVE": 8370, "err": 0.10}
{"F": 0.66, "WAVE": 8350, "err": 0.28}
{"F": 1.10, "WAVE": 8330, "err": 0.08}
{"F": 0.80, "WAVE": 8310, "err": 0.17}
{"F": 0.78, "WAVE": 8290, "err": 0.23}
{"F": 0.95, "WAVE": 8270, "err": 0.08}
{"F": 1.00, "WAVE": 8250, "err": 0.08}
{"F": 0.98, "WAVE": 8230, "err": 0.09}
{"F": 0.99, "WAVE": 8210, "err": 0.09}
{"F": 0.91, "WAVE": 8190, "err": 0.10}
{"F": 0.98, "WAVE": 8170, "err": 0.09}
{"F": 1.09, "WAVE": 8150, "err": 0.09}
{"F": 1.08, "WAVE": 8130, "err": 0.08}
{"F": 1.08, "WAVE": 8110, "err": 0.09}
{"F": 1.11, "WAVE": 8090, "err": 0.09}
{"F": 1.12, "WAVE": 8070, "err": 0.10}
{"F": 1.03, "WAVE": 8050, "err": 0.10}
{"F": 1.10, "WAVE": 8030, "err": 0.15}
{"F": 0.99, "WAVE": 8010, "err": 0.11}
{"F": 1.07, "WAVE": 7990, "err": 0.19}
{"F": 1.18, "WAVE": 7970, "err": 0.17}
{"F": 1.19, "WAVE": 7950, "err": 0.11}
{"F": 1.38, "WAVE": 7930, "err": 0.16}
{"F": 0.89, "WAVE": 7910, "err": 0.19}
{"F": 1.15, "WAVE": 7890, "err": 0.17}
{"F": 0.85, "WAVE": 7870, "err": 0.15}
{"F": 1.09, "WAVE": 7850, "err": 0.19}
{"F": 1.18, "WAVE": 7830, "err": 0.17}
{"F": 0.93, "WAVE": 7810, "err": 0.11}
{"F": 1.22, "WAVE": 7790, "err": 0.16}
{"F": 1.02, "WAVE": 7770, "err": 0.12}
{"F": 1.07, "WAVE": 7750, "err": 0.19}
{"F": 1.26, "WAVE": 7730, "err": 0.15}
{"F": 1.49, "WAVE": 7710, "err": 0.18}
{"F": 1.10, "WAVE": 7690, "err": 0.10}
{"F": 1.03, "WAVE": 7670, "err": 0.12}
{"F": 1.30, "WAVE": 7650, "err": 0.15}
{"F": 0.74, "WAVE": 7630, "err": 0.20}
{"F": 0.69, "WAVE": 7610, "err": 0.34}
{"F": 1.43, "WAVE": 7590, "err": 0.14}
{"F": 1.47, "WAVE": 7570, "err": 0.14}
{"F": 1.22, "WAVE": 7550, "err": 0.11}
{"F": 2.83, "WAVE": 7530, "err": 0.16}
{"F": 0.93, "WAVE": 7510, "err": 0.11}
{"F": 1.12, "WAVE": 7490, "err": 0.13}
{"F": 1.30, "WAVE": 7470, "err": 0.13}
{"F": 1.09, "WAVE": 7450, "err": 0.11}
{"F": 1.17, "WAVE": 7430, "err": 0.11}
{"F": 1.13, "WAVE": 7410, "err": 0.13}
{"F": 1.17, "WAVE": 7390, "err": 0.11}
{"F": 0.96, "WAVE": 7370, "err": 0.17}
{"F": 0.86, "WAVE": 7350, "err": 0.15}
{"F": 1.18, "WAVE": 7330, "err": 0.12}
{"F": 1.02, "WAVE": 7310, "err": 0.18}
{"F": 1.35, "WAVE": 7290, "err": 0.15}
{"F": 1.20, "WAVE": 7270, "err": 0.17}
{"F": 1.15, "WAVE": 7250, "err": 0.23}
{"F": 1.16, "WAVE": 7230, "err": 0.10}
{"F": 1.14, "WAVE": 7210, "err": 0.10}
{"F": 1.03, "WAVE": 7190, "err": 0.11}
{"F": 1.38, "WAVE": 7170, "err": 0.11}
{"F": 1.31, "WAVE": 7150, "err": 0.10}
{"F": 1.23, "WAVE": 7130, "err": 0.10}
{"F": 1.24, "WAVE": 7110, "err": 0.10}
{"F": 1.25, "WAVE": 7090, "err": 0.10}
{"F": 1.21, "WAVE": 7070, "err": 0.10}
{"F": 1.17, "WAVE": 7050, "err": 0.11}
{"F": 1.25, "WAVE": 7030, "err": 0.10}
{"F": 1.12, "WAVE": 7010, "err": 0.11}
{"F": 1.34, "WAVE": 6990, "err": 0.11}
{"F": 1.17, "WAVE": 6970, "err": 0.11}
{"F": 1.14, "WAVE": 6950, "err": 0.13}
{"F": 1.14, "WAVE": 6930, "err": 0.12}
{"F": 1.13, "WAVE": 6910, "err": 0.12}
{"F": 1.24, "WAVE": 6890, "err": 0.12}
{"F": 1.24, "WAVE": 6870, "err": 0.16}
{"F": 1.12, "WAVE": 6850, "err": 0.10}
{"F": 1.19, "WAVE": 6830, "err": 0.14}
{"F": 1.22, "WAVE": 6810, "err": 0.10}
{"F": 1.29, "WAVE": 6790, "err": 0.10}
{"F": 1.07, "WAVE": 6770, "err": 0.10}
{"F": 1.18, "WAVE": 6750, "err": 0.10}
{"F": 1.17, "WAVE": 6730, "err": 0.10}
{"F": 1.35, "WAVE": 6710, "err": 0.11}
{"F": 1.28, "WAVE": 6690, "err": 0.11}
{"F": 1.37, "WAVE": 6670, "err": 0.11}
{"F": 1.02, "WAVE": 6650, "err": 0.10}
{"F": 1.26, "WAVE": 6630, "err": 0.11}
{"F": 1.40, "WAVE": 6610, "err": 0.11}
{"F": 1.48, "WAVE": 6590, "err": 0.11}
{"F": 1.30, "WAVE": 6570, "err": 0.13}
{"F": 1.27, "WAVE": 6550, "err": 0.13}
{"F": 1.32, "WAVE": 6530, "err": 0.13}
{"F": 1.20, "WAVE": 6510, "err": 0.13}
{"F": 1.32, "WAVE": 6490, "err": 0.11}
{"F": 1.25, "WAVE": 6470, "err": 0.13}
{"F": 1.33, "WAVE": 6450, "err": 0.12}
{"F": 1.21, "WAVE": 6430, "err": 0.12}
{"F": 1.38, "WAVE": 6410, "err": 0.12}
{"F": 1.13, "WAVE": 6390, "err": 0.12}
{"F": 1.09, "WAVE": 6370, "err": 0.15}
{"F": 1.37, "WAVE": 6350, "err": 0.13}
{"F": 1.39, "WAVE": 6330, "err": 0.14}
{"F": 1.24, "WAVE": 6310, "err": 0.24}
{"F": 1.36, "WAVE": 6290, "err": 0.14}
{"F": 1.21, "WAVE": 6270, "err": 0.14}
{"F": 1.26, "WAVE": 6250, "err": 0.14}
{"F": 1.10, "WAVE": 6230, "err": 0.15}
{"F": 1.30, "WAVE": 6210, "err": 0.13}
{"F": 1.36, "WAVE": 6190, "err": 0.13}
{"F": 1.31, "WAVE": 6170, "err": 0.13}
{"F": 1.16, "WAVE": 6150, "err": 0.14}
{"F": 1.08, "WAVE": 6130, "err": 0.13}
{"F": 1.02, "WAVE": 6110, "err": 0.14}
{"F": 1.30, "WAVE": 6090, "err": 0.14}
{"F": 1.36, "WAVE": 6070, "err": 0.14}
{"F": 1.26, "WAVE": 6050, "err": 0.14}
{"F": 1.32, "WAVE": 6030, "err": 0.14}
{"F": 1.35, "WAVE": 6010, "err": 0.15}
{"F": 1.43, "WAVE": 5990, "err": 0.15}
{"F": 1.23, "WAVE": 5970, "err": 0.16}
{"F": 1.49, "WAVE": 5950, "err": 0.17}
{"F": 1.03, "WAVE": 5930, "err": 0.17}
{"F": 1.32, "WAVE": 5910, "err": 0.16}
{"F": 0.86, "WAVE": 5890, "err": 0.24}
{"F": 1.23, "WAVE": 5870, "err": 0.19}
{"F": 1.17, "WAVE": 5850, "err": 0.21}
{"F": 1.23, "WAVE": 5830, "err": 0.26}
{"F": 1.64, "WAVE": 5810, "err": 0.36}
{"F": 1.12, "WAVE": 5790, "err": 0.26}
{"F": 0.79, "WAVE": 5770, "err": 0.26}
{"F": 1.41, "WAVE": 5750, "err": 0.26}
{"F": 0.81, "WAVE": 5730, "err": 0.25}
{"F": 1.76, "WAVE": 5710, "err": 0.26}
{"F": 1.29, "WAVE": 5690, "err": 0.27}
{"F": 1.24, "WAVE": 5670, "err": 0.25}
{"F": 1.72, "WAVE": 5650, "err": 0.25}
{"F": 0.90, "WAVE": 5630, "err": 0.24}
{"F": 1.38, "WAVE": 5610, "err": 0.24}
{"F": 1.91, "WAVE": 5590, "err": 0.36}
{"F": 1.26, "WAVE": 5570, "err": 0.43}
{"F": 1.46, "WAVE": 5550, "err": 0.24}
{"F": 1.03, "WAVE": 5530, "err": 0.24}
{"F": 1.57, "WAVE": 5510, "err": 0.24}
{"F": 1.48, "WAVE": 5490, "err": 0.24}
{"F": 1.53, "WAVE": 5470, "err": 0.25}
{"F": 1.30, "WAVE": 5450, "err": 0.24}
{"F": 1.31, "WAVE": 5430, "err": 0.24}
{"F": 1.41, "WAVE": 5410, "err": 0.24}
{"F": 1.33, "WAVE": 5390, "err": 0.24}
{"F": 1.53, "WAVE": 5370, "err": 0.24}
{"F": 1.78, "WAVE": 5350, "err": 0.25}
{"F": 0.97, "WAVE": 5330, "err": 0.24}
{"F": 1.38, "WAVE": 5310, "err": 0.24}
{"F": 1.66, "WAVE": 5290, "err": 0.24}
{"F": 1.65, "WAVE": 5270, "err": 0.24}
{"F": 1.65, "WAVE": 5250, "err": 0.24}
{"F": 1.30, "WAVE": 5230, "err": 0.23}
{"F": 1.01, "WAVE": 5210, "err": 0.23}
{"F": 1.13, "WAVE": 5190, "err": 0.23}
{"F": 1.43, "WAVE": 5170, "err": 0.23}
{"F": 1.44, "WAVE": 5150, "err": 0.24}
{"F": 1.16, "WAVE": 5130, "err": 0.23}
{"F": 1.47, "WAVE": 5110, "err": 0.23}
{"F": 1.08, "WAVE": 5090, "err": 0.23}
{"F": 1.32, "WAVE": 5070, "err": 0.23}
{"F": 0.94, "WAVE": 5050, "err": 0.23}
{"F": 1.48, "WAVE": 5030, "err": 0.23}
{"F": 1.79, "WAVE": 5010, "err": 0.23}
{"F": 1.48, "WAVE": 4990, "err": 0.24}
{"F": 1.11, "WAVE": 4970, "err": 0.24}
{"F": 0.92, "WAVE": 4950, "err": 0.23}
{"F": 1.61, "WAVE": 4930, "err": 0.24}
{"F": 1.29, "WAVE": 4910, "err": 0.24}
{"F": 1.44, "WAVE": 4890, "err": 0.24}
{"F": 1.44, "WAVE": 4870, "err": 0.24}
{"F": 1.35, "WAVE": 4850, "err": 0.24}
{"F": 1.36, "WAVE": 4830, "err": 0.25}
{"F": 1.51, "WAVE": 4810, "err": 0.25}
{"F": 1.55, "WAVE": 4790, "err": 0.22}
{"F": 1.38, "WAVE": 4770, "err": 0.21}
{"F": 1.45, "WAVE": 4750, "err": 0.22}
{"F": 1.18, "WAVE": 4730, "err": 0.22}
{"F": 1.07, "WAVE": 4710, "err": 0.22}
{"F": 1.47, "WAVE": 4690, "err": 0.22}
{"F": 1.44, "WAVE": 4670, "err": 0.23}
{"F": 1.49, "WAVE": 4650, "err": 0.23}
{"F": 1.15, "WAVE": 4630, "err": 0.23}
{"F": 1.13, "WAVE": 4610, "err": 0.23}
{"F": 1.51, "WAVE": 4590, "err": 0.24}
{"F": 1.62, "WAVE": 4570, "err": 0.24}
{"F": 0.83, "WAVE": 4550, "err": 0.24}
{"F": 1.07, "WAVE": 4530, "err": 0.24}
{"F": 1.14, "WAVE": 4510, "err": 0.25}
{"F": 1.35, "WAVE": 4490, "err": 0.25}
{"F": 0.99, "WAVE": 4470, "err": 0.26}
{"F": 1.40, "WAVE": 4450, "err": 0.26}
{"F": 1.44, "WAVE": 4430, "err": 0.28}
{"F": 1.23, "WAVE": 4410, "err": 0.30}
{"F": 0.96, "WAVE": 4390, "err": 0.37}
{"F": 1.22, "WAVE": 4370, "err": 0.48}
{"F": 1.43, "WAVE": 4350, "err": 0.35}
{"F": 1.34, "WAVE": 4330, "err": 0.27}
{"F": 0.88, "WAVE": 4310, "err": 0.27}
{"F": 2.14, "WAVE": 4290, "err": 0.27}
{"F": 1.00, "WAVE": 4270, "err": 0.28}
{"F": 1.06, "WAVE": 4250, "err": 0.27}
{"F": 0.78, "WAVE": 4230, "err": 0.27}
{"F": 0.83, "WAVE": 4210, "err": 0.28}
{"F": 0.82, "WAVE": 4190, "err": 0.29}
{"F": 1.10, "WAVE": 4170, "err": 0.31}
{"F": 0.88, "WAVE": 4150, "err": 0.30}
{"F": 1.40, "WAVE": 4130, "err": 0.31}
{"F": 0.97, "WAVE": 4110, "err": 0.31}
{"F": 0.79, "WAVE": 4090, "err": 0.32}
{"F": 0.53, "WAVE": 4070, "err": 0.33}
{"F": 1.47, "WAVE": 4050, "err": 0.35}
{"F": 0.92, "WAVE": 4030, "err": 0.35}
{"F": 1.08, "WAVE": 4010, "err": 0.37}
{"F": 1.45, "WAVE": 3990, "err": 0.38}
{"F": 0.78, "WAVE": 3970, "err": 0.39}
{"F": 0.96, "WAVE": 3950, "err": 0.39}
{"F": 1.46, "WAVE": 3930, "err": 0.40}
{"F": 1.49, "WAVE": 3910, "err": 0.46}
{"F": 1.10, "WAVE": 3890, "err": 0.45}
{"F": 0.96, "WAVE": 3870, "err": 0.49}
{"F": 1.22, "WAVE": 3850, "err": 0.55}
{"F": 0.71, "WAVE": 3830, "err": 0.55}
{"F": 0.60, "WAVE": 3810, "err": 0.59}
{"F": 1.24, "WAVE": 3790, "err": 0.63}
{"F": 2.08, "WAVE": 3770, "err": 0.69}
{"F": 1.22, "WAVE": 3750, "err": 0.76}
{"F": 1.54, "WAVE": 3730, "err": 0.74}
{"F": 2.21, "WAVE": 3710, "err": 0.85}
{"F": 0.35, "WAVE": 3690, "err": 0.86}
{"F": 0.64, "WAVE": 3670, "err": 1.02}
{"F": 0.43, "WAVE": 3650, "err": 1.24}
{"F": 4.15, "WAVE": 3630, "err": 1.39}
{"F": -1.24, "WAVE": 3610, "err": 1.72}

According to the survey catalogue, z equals 0.15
